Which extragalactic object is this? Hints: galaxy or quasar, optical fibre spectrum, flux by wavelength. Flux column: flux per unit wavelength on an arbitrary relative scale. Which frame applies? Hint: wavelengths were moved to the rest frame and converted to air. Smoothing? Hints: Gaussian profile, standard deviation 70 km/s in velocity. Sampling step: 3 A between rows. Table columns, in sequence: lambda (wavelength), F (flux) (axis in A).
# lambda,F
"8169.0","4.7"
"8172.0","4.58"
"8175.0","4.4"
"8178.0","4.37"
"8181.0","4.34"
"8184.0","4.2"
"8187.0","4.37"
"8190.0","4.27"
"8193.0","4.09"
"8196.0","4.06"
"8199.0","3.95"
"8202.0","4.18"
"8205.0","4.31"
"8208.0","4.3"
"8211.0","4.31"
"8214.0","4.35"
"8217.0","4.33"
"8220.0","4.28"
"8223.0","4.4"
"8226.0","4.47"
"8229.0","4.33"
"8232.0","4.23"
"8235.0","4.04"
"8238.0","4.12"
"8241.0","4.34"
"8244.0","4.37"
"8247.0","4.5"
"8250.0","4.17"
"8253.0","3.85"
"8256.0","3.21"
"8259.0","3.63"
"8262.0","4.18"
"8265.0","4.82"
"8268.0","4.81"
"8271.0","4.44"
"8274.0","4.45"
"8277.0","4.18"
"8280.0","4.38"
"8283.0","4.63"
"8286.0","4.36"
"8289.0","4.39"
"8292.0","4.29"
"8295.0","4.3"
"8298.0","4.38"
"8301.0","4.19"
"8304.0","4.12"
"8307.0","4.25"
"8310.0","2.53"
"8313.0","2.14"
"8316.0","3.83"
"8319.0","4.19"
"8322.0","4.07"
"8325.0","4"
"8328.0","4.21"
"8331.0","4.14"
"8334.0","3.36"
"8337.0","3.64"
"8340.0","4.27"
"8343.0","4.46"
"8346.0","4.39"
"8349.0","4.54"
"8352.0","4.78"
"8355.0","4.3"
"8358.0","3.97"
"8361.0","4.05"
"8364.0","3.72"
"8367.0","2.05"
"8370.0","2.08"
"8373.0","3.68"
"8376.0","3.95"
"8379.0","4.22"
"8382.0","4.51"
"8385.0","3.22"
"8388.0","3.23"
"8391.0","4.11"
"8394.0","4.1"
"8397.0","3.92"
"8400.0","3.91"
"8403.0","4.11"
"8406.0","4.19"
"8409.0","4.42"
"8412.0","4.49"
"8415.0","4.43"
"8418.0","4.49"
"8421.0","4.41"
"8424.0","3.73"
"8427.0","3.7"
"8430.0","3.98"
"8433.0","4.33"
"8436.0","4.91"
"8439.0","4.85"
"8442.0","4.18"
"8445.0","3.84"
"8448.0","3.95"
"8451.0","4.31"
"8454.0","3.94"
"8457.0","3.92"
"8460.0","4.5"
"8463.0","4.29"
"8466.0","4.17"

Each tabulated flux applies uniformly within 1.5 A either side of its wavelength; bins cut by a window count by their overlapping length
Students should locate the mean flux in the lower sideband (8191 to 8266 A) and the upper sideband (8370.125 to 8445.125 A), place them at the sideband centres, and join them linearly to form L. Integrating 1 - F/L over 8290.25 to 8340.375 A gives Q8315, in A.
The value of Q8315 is 3.24 A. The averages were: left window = 4.19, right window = 4.08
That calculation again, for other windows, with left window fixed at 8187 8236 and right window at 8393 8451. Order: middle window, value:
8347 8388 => 4.5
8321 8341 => 1.3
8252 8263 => 1.4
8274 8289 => -0.6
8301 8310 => 0.7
